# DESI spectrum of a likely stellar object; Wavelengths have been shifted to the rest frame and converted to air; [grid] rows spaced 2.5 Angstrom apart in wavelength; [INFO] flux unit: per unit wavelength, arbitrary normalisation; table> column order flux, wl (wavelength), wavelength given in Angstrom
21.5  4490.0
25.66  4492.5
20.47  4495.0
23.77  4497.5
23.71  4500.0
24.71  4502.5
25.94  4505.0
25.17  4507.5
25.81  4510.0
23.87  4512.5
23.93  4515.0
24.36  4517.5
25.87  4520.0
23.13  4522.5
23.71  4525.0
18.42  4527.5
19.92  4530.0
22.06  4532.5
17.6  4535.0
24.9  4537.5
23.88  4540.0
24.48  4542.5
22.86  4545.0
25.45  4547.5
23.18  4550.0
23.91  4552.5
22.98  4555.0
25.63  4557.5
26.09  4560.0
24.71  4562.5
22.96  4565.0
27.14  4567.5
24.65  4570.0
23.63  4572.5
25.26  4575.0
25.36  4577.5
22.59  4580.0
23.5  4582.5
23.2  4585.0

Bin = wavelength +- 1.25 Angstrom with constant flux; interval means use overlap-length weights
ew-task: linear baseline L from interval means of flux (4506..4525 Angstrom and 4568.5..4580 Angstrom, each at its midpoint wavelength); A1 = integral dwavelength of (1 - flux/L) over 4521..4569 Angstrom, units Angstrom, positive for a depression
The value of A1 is 2.4 Angstrom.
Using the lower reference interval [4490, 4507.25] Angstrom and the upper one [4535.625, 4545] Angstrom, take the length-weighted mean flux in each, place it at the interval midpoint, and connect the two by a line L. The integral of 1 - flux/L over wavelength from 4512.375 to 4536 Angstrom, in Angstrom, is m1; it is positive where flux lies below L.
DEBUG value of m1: 1.6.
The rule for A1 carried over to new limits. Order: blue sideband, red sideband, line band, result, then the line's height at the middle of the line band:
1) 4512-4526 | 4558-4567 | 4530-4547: 1.3 Angstrom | 24.5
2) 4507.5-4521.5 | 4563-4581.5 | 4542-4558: 0.4 Angstrom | 24.6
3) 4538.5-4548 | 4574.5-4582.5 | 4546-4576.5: -0.6 Angstrom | 24.1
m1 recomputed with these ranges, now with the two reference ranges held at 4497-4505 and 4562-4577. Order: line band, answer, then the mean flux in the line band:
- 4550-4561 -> 0.1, 24.5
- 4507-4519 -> -0.1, 24.6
